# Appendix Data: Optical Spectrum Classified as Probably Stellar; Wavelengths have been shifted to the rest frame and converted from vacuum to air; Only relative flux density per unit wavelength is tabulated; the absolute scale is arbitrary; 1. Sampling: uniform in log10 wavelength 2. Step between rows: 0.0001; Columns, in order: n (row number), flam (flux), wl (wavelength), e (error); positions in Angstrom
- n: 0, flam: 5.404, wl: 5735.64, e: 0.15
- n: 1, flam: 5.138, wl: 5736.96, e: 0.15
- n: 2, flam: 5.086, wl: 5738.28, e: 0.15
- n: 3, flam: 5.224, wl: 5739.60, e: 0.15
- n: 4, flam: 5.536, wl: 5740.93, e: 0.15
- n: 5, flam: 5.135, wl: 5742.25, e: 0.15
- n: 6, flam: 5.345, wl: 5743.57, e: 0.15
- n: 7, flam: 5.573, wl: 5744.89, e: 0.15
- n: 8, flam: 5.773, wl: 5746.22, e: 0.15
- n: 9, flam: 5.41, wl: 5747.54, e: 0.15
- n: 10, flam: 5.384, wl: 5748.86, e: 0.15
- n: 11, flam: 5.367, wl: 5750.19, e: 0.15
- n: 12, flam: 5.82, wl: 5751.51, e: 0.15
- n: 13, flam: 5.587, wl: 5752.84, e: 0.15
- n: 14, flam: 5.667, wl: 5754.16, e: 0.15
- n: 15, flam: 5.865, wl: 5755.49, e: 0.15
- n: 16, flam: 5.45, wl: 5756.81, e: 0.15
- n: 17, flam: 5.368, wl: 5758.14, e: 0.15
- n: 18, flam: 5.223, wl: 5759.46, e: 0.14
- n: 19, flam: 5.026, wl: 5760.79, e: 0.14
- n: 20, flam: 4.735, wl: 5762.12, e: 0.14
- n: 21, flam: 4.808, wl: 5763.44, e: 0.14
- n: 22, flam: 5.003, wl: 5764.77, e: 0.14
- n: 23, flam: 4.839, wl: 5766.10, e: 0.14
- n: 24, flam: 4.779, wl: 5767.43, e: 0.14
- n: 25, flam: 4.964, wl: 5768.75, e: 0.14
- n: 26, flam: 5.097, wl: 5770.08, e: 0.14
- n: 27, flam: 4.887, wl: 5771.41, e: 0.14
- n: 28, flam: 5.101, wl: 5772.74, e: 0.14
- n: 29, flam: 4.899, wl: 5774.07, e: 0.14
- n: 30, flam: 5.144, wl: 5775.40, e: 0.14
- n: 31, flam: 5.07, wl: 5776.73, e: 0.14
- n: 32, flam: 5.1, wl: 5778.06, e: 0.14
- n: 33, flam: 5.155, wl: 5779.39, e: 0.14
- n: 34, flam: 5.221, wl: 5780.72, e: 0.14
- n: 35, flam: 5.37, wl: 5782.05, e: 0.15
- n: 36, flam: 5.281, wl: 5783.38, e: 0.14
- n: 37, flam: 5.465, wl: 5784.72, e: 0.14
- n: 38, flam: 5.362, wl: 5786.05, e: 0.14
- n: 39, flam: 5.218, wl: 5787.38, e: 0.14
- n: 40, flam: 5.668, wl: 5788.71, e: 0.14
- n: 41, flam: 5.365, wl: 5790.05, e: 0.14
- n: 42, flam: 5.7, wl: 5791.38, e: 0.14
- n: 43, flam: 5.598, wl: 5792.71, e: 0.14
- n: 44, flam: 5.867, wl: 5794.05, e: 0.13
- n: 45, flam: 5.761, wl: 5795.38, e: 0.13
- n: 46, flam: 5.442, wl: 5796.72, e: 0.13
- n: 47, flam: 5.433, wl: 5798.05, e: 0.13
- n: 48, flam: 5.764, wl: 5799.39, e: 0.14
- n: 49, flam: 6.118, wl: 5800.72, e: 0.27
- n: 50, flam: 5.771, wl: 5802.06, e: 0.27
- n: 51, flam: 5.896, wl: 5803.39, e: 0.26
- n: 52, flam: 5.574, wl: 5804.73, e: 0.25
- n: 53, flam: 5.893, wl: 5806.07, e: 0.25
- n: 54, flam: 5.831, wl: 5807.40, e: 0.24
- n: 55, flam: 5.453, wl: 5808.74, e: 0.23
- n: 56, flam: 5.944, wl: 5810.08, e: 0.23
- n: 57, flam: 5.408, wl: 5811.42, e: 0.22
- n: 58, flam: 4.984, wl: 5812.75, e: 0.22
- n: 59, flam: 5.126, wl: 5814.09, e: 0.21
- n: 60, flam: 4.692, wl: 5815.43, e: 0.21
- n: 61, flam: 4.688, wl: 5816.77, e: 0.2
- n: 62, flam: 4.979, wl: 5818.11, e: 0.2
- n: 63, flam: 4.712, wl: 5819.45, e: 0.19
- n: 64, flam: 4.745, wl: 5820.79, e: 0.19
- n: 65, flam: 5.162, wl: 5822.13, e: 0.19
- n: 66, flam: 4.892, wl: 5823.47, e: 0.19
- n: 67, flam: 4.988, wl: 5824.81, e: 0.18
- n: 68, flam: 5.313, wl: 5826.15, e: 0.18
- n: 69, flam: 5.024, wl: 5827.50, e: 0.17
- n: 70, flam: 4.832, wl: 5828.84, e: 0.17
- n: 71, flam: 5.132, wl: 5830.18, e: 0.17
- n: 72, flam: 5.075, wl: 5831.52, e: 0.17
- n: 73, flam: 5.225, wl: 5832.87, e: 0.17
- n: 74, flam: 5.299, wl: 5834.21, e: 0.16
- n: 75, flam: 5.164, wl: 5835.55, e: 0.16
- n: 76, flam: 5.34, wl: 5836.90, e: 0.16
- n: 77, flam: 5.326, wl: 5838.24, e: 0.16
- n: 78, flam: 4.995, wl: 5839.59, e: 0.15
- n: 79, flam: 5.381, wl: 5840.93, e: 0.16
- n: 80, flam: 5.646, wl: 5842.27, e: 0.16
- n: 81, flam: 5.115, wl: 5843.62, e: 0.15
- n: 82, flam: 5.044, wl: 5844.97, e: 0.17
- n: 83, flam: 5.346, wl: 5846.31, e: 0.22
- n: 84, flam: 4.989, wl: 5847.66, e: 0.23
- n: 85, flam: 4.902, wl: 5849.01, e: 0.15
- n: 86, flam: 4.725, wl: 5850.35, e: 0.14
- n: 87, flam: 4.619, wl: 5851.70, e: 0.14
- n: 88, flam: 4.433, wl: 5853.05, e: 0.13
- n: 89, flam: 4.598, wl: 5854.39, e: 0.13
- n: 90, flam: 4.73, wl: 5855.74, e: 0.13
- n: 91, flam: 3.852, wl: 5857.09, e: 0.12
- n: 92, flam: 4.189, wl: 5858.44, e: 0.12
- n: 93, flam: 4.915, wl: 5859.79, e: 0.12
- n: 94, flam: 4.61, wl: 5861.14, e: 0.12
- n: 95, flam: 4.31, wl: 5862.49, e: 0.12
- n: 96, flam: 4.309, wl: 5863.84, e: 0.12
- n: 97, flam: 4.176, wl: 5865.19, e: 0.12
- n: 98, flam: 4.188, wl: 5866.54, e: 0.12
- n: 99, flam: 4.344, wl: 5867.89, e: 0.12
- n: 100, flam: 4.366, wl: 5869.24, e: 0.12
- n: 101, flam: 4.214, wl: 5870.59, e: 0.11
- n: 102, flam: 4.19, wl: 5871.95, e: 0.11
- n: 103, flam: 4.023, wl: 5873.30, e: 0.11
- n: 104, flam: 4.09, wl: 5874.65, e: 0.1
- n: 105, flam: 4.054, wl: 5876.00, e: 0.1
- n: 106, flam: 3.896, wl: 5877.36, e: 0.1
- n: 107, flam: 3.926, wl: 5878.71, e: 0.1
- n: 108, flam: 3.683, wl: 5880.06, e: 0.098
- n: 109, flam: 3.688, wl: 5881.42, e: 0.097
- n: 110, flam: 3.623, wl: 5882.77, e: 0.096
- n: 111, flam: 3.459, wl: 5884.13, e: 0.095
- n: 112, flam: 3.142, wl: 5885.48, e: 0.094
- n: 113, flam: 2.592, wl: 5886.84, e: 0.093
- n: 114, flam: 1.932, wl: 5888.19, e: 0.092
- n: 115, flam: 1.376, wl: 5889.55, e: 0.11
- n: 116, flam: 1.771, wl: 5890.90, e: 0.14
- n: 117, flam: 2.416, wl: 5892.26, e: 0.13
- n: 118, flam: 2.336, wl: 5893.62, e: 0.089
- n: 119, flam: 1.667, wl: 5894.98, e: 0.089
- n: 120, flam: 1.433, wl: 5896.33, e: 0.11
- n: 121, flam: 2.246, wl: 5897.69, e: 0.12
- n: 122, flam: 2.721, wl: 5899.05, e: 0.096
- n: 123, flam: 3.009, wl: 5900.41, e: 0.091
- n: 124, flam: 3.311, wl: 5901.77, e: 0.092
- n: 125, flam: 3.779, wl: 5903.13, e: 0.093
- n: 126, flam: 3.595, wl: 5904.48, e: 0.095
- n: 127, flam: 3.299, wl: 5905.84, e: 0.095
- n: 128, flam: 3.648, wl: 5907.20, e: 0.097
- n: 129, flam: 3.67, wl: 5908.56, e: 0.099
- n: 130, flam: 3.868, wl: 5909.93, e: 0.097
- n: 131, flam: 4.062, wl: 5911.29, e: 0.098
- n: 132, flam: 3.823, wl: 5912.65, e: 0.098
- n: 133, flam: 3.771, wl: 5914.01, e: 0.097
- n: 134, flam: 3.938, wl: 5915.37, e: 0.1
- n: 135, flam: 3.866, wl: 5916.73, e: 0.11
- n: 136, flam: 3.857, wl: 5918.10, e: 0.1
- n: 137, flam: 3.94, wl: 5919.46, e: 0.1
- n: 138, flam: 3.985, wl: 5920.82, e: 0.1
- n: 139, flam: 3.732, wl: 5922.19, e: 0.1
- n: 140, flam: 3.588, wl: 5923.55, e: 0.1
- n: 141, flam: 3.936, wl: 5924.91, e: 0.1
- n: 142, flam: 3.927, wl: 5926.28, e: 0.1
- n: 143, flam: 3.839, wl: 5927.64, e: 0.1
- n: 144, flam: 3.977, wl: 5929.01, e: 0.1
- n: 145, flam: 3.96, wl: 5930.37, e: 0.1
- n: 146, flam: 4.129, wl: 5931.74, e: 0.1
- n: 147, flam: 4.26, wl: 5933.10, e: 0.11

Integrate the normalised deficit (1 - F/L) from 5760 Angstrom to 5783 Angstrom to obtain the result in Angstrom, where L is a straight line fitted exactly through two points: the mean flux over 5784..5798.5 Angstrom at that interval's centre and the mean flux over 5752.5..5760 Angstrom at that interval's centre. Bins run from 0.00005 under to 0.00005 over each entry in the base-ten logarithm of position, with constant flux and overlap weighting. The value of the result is 2.2 Angstrom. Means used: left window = 5.53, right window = 5.53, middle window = 5.02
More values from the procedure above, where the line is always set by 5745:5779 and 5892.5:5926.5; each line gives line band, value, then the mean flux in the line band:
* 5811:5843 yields -4.97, 5.09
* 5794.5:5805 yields -2.17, 5.73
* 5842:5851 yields -1.98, 5.08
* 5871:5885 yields -0.31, 3.86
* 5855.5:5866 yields -1.00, 4.37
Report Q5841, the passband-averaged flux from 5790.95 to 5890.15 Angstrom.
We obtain 4.75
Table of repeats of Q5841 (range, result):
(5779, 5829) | 5.37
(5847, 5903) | 3.63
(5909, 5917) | 3.88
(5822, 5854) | 5.08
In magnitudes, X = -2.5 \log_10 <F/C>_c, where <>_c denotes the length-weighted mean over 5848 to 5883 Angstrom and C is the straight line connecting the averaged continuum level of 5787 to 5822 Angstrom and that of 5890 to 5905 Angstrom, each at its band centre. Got -0.21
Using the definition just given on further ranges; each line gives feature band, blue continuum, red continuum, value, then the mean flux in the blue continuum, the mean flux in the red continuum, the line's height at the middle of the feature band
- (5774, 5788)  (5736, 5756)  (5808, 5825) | 0.01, 5.46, 5.06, 5.26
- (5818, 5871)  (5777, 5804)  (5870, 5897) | -0.18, 5.52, 3.07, 4.1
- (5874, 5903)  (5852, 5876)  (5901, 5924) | 0.37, 4.32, 3.75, 4.03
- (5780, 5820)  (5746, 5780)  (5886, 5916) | -0.19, 5.21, 2.92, 4.59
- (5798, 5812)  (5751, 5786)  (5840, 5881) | -0.17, 5.19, 4.49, 4.91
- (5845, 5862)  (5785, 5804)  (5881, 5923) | -0.10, 5.64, 3.15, 4.27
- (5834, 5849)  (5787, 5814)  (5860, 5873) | -0.09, 5.63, 4.31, 4.81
